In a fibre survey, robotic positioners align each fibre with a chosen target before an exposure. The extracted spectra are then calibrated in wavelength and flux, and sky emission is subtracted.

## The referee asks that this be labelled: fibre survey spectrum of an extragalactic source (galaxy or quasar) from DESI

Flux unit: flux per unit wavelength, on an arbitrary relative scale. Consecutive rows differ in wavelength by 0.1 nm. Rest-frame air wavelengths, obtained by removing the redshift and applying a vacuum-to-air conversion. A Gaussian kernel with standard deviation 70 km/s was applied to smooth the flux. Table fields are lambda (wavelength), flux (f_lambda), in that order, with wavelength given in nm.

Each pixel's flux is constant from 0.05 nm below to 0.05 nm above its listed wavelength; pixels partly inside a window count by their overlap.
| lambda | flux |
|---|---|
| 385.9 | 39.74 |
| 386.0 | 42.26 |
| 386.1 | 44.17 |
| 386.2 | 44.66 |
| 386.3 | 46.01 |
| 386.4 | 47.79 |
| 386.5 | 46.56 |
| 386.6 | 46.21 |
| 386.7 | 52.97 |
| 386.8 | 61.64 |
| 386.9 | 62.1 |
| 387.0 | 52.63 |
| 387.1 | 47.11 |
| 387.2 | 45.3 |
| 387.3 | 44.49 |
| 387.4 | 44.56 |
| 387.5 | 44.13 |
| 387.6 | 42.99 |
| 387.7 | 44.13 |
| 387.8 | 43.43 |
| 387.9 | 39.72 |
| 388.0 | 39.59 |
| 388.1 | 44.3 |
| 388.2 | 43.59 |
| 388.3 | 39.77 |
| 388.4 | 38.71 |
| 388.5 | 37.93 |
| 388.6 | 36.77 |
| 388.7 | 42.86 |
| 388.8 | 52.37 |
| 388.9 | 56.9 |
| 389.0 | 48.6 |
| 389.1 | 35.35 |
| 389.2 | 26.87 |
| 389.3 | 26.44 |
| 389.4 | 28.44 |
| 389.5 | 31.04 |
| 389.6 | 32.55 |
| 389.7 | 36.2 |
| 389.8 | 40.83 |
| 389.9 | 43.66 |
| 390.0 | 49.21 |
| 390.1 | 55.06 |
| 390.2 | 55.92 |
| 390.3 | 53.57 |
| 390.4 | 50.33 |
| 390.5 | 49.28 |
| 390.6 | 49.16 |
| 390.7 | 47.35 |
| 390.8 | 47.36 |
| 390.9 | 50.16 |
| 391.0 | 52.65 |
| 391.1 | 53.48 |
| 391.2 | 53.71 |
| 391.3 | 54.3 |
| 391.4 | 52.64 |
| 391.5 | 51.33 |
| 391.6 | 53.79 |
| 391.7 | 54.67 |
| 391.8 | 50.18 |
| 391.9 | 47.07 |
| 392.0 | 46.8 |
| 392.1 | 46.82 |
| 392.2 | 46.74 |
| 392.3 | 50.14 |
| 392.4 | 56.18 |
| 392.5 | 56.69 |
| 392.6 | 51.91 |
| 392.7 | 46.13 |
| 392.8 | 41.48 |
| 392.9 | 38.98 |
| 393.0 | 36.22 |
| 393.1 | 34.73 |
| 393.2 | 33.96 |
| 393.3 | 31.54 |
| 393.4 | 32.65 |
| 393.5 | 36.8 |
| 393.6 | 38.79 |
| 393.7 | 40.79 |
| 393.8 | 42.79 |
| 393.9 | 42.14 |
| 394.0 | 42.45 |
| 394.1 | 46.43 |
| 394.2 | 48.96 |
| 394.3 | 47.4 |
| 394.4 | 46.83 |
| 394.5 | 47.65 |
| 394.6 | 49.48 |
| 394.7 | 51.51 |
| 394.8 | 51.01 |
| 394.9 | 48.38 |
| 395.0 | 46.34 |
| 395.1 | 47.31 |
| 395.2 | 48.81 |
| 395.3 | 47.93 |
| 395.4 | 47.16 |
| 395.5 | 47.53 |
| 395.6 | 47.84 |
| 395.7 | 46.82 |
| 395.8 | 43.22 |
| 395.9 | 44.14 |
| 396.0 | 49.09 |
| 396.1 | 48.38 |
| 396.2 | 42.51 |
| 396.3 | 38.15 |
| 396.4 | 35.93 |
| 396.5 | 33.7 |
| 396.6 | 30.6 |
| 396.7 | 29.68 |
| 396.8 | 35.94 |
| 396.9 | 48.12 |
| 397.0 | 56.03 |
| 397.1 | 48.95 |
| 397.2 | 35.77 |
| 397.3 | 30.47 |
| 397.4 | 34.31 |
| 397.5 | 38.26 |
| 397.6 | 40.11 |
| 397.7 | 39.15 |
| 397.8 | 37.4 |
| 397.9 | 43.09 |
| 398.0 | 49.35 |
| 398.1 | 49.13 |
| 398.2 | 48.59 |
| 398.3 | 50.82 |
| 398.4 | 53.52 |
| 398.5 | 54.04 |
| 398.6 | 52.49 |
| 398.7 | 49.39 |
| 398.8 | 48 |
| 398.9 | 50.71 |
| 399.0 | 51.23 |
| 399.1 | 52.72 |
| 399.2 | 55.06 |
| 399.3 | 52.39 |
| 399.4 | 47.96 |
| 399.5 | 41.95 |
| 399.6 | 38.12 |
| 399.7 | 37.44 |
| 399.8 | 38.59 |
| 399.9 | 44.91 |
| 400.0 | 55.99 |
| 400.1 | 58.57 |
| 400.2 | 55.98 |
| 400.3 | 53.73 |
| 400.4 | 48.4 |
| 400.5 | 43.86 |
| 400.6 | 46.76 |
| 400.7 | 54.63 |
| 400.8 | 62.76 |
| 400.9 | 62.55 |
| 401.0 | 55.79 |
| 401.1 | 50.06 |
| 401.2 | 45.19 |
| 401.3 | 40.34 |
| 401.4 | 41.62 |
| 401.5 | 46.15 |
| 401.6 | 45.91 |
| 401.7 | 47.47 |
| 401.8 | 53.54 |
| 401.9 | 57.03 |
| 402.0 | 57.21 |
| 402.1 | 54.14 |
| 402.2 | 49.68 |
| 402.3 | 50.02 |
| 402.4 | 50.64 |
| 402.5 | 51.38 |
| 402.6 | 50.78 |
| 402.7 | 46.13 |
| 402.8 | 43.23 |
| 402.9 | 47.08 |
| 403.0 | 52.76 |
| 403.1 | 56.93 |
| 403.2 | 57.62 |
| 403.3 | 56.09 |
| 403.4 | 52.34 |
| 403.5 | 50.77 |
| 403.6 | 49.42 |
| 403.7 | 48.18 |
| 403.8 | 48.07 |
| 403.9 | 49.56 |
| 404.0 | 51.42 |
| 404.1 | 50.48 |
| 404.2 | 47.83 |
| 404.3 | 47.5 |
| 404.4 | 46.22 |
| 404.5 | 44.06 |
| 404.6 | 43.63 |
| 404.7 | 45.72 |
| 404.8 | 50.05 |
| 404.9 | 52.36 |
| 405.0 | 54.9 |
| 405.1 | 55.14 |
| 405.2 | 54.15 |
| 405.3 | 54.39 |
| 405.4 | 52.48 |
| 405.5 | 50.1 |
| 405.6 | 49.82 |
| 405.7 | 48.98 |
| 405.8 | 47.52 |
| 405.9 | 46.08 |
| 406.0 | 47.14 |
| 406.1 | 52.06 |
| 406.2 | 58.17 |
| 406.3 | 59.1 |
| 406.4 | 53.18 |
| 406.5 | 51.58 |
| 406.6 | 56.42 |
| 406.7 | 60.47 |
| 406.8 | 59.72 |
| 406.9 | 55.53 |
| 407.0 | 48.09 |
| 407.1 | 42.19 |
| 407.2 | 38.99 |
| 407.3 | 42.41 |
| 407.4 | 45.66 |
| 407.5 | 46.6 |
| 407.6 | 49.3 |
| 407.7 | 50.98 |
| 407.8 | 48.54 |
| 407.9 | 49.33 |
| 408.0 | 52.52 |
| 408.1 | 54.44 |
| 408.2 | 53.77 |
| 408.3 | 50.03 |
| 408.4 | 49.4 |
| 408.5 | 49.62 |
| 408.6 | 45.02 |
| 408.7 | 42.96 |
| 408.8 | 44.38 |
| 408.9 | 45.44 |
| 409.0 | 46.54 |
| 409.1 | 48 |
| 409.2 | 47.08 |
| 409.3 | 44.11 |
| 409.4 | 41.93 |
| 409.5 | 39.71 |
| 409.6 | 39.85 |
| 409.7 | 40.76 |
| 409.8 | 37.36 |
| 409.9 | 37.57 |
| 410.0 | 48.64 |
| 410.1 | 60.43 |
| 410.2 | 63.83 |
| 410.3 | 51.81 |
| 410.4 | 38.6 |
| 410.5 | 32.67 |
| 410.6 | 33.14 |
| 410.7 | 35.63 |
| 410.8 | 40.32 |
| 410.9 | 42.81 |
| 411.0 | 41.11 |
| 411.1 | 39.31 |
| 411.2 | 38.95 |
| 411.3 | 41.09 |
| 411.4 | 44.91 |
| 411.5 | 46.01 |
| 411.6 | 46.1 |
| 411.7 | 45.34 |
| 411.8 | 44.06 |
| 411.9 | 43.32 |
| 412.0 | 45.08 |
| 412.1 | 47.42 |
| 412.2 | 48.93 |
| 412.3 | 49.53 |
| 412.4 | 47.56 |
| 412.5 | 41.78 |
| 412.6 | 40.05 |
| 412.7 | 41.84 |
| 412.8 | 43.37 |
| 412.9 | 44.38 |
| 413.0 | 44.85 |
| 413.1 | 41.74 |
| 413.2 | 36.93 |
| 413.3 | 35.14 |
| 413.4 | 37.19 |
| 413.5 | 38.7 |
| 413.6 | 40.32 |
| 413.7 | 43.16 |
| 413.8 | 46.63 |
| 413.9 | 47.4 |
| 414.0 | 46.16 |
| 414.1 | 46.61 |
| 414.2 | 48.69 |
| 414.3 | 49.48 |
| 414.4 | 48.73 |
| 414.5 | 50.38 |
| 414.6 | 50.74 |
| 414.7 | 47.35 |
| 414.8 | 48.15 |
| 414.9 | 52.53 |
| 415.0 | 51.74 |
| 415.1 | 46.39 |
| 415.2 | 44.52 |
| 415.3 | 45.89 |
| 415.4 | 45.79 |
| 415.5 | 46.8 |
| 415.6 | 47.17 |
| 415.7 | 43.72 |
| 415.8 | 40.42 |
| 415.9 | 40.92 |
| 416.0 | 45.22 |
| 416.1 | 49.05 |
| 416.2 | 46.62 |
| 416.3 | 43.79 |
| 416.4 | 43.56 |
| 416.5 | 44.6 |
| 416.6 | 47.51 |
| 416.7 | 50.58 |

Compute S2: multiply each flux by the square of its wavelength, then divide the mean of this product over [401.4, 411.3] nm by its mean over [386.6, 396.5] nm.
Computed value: 1.1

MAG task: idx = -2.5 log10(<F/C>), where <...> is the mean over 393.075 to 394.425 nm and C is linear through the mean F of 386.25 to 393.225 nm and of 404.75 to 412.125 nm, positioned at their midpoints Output 0.15 mag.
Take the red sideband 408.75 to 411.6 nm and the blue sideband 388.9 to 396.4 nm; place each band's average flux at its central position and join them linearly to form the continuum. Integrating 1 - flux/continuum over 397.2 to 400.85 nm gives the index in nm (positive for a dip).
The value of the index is -0.22 nm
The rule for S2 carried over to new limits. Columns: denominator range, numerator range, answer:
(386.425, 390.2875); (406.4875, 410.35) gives 1.22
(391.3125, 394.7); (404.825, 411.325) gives 1.13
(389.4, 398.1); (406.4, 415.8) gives 1.11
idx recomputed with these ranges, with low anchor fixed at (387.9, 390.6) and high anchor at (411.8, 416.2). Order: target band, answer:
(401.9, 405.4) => -0.16 mag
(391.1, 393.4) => -0.11 mag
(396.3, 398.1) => 0.10 mag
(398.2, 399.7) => -0.14 mag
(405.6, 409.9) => -0.09 mag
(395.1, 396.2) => -0.09 mag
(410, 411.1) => 0.02 mag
